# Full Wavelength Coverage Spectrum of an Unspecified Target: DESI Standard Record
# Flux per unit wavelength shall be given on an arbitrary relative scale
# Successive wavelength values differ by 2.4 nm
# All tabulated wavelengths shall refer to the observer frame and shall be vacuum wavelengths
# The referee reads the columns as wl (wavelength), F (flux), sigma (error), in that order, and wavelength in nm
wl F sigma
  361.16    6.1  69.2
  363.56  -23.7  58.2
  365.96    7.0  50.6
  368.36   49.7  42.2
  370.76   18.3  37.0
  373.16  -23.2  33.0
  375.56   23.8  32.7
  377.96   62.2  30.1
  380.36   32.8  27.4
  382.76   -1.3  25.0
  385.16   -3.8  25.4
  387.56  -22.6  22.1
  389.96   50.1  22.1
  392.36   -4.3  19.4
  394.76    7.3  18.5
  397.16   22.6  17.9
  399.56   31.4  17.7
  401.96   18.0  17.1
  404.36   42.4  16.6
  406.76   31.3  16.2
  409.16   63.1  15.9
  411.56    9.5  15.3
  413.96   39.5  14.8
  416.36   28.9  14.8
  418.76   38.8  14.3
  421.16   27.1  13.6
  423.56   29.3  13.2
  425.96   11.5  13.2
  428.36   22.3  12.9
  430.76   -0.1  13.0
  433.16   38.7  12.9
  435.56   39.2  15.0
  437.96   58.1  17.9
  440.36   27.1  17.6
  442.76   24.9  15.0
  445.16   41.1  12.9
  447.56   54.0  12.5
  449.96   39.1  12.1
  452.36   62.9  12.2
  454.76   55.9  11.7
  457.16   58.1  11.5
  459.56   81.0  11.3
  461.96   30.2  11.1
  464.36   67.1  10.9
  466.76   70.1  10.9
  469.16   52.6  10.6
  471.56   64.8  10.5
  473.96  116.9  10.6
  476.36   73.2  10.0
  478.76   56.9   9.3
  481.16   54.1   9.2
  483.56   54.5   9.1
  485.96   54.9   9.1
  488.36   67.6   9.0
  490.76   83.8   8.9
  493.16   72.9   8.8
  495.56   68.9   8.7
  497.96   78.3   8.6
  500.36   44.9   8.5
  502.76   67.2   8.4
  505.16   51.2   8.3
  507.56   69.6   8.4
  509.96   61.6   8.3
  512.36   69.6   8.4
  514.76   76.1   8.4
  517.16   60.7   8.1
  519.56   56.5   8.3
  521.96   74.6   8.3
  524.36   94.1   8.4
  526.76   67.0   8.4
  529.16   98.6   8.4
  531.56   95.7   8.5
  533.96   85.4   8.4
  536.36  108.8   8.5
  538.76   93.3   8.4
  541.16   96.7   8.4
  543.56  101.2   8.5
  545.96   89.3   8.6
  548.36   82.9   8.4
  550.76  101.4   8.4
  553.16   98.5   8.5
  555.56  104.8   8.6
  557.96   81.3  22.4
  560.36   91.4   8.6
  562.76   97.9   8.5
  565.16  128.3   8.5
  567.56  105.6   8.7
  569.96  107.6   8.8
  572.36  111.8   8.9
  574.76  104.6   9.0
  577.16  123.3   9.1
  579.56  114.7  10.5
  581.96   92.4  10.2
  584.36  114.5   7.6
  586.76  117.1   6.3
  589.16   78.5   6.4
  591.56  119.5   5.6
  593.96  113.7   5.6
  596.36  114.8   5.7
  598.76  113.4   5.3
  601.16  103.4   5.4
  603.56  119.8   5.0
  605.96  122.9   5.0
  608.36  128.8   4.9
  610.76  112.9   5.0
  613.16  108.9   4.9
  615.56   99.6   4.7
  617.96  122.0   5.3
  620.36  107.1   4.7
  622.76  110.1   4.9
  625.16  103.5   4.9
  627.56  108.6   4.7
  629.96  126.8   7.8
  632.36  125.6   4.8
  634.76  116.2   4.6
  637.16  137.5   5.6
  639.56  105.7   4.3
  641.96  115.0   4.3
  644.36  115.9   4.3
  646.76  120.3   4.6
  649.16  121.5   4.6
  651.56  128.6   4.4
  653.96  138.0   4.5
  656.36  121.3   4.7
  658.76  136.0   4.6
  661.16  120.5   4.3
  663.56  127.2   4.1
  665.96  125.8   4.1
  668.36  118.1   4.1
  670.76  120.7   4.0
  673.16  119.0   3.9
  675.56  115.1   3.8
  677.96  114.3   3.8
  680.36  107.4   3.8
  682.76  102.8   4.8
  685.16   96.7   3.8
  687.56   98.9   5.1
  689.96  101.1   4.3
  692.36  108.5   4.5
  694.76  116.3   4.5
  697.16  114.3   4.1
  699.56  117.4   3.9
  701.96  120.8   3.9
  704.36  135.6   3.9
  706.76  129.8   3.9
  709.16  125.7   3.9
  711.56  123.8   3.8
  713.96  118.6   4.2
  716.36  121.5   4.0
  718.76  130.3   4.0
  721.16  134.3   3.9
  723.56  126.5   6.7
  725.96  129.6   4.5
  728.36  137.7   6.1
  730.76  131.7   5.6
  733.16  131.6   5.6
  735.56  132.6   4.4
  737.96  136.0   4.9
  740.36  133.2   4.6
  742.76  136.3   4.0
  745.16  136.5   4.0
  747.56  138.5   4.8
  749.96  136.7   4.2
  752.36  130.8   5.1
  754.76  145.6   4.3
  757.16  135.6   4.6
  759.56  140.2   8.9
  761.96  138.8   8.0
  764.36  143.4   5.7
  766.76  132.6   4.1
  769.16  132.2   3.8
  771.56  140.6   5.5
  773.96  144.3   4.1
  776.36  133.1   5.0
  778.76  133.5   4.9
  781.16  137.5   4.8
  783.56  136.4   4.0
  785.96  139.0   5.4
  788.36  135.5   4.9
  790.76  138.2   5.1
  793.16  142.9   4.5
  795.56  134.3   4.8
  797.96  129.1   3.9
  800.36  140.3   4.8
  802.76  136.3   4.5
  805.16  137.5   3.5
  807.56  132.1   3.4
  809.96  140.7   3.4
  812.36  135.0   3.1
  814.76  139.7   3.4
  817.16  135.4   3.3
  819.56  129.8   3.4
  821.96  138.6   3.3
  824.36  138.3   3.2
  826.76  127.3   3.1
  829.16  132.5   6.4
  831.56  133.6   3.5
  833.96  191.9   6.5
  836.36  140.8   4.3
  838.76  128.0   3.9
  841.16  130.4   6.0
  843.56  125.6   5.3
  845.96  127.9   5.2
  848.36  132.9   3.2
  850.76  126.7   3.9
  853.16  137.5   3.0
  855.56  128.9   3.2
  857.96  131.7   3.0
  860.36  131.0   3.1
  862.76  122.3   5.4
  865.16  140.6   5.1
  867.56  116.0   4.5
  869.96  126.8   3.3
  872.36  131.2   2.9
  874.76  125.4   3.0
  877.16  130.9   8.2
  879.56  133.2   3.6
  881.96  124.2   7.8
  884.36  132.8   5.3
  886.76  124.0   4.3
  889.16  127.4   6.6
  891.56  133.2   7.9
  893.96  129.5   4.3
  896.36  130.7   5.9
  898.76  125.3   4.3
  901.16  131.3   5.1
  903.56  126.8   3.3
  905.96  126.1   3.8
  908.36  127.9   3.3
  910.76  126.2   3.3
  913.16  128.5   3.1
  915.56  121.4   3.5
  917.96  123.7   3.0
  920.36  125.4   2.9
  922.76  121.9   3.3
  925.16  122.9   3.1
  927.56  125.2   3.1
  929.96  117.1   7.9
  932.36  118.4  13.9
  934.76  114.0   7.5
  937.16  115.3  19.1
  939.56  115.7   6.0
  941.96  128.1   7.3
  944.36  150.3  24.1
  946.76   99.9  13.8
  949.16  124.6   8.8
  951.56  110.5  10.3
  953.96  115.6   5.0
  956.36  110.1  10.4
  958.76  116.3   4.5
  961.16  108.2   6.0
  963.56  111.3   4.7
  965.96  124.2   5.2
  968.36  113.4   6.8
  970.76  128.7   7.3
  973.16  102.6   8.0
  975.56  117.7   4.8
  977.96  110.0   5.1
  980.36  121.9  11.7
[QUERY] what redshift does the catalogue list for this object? 0.27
